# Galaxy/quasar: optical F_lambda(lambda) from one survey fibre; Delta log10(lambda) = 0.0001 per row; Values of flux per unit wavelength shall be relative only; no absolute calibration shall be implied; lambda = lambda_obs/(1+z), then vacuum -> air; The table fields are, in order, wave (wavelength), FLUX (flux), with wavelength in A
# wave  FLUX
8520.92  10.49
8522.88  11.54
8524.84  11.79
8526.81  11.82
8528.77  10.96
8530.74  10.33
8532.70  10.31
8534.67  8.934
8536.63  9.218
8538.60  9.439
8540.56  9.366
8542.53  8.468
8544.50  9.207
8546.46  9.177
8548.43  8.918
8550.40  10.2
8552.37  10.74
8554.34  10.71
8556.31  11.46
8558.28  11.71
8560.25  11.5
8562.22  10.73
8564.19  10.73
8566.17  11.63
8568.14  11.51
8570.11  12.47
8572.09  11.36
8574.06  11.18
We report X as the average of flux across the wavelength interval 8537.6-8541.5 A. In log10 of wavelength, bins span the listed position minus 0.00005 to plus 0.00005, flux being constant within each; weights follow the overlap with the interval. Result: 9.41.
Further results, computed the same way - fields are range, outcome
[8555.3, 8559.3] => 11.6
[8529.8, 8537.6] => 9.7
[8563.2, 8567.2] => 11.2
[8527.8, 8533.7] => 10.5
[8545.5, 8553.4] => 9.76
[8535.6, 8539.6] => 9.34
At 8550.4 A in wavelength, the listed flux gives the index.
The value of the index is 10.2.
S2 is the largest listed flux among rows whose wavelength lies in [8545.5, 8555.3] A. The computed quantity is 10.74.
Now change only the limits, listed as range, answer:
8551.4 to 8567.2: 11.71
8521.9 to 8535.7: 11.82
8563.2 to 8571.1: 12.47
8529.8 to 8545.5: 10.33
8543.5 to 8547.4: 9.207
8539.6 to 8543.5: 9.366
